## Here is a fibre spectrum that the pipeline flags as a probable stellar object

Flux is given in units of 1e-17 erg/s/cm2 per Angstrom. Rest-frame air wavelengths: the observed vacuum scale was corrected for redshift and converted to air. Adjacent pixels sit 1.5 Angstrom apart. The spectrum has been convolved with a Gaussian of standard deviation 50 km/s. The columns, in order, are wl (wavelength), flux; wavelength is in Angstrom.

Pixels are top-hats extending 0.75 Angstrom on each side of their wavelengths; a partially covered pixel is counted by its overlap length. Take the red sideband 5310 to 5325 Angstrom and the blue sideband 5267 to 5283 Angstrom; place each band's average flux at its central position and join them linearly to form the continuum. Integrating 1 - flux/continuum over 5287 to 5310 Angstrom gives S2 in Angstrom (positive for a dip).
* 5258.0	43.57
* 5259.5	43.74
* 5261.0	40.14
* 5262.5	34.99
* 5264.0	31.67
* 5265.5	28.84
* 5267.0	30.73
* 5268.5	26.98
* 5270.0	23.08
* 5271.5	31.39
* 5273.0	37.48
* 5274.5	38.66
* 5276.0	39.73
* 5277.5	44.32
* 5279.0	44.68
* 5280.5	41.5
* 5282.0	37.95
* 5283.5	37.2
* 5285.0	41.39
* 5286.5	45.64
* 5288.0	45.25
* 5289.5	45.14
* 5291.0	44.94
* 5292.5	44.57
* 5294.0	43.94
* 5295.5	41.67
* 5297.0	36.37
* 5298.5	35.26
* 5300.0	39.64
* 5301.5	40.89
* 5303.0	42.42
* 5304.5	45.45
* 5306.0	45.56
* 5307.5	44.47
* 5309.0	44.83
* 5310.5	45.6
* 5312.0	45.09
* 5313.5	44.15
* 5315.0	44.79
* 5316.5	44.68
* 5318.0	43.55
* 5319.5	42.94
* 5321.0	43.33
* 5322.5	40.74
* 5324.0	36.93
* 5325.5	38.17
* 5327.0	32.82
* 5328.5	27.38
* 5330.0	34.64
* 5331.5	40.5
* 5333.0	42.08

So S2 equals -1.6 Angstrom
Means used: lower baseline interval 36.3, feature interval 42.8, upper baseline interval 43.1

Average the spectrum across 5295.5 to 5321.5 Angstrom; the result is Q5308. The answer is 42.8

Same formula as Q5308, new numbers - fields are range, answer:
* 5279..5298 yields 42.1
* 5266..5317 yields 40.7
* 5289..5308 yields 42.3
